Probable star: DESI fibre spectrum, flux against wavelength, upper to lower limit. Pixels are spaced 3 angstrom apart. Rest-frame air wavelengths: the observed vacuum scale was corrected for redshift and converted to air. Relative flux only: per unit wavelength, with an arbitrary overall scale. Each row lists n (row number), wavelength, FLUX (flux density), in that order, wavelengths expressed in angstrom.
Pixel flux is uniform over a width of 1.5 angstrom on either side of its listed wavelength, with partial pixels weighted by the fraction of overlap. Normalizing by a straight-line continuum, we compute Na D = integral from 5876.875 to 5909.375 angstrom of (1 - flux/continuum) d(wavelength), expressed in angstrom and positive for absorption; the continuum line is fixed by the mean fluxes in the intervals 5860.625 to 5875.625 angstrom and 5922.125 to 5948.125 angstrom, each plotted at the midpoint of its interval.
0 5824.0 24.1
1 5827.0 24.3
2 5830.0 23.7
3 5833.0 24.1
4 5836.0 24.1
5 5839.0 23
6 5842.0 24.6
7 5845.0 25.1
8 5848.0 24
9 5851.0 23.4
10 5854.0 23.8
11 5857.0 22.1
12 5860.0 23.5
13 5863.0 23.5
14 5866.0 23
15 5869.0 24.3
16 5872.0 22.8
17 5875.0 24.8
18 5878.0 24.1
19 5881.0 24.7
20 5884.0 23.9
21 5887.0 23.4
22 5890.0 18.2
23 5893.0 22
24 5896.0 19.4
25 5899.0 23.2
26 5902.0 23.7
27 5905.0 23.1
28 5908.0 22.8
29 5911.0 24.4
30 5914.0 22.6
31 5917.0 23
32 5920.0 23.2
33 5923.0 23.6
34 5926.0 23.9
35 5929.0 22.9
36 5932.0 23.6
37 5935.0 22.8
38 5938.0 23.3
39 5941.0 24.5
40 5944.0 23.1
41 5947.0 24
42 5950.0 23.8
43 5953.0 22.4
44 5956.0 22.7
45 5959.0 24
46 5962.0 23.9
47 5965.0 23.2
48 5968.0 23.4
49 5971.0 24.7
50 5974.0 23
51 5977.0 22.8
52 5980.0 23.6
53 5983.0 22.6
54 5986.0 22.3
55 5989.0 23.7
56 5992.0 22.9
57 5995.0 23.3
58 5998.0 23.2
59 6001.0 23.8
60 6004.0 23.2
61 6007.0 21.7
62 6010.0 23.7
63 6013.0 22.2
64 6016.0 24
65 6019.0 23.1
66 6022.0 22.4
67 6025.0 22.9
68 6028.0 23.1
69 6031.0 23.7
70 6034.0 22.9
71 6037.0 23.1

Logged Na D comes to 1.4 angstrom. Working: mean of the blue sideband 23.6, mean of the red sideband 23.5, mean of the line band 22.6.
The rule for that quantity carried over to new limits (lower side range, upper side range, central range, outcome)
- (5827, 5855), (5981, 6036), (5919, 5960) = 0.05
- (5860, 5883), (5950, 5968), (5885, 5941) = 1.91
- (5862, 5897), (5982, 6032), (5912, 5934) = -0.32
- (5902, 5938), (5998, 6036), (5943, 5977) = -0.37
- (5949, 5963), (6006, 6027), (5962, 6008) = -0.16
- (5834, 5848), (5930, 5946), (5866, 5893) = 0.80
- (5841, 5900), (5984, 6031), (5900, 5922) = -0.12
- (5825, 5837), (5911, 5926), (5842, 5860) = 0.11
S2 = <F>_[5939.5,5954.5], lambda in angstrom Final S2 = 23.6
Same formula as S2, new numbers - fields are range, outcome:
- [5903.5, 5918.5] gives 23.2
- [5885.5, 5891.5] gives 20.8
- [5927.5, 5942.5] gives 23.4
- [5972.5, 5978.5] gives 22.9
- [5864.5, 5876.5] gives 23.7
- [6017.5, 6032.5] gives 23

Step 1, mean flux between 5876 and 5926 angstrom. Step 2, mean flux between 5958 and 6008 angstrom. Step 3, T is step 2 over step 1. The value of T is 1.0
